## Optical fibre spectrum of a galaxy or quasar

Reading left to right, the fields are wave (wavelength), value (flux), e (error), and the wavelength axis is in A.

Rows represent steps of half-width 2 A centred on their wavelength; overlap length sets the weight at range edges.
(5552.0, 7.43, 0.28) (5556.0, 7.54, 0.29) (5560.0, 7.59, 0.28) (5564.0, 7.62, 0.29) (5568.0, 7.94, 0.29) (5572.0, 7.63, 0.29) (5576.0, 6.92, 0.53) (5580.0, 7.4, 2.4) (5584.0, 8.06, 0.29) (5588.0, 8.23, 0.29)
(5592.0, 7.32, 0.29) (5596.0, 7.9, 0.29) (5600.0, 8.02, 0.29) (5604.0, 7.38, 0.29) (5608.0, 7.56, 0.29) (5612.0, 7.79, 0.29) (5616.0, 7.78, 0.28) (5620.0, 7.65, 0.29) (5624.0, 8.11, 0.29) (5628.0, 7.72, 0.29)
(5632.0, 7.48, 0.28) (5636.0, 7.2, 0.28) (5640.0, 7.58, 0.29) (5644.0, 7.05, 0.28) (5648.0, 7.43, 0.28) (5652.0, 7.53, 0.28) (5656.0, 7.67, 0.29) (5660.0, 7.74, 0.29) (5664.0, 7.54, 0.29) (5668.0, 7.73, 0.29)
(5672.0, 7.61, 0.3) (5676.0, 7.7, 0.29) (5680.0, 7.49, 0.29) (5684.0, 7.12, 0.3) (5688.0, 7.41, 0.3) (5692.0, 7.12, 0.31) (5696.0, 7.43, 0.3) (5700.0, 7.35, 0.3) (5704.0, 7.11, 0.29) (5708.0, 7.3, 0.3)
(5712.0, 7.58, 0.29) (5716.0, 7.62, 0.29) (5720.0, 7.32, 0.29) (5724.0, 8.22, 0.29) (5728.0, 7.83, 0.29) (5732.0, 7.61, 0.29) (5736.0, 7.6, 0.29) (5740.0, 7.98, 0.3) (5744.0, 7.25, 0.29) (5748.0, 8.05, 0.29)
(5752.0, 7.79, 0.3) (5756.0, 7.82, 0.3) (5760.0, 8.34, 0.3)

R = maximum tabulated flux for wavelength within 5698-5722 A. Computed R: 7.62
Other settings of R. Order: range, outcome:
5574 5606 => 8.23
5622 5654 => 8.11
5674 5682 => 7.7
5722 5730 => 8.22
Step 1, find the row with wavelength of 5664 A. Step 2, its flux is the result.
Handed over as 7.54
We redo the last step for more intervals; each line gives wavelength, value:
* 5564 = 7.62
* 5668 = 7.73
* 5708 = 7.3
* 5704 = 7.11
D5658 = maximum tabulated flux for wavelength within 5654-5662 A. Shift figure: 7.74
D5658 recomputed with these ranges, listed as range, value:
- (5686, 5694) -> 7.41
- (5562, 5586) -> 8.06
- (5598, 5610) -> 8.02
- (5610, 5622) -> 7.79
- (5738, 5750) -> 8.05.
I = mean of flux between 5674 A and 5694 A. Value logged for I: 7.37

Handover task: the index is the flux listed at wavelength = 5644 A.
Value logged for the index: 7.05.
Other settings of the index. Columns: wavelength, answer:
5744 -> 7.25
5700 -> 7.35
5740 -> 7.98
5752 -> 7.79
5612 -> 7.79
